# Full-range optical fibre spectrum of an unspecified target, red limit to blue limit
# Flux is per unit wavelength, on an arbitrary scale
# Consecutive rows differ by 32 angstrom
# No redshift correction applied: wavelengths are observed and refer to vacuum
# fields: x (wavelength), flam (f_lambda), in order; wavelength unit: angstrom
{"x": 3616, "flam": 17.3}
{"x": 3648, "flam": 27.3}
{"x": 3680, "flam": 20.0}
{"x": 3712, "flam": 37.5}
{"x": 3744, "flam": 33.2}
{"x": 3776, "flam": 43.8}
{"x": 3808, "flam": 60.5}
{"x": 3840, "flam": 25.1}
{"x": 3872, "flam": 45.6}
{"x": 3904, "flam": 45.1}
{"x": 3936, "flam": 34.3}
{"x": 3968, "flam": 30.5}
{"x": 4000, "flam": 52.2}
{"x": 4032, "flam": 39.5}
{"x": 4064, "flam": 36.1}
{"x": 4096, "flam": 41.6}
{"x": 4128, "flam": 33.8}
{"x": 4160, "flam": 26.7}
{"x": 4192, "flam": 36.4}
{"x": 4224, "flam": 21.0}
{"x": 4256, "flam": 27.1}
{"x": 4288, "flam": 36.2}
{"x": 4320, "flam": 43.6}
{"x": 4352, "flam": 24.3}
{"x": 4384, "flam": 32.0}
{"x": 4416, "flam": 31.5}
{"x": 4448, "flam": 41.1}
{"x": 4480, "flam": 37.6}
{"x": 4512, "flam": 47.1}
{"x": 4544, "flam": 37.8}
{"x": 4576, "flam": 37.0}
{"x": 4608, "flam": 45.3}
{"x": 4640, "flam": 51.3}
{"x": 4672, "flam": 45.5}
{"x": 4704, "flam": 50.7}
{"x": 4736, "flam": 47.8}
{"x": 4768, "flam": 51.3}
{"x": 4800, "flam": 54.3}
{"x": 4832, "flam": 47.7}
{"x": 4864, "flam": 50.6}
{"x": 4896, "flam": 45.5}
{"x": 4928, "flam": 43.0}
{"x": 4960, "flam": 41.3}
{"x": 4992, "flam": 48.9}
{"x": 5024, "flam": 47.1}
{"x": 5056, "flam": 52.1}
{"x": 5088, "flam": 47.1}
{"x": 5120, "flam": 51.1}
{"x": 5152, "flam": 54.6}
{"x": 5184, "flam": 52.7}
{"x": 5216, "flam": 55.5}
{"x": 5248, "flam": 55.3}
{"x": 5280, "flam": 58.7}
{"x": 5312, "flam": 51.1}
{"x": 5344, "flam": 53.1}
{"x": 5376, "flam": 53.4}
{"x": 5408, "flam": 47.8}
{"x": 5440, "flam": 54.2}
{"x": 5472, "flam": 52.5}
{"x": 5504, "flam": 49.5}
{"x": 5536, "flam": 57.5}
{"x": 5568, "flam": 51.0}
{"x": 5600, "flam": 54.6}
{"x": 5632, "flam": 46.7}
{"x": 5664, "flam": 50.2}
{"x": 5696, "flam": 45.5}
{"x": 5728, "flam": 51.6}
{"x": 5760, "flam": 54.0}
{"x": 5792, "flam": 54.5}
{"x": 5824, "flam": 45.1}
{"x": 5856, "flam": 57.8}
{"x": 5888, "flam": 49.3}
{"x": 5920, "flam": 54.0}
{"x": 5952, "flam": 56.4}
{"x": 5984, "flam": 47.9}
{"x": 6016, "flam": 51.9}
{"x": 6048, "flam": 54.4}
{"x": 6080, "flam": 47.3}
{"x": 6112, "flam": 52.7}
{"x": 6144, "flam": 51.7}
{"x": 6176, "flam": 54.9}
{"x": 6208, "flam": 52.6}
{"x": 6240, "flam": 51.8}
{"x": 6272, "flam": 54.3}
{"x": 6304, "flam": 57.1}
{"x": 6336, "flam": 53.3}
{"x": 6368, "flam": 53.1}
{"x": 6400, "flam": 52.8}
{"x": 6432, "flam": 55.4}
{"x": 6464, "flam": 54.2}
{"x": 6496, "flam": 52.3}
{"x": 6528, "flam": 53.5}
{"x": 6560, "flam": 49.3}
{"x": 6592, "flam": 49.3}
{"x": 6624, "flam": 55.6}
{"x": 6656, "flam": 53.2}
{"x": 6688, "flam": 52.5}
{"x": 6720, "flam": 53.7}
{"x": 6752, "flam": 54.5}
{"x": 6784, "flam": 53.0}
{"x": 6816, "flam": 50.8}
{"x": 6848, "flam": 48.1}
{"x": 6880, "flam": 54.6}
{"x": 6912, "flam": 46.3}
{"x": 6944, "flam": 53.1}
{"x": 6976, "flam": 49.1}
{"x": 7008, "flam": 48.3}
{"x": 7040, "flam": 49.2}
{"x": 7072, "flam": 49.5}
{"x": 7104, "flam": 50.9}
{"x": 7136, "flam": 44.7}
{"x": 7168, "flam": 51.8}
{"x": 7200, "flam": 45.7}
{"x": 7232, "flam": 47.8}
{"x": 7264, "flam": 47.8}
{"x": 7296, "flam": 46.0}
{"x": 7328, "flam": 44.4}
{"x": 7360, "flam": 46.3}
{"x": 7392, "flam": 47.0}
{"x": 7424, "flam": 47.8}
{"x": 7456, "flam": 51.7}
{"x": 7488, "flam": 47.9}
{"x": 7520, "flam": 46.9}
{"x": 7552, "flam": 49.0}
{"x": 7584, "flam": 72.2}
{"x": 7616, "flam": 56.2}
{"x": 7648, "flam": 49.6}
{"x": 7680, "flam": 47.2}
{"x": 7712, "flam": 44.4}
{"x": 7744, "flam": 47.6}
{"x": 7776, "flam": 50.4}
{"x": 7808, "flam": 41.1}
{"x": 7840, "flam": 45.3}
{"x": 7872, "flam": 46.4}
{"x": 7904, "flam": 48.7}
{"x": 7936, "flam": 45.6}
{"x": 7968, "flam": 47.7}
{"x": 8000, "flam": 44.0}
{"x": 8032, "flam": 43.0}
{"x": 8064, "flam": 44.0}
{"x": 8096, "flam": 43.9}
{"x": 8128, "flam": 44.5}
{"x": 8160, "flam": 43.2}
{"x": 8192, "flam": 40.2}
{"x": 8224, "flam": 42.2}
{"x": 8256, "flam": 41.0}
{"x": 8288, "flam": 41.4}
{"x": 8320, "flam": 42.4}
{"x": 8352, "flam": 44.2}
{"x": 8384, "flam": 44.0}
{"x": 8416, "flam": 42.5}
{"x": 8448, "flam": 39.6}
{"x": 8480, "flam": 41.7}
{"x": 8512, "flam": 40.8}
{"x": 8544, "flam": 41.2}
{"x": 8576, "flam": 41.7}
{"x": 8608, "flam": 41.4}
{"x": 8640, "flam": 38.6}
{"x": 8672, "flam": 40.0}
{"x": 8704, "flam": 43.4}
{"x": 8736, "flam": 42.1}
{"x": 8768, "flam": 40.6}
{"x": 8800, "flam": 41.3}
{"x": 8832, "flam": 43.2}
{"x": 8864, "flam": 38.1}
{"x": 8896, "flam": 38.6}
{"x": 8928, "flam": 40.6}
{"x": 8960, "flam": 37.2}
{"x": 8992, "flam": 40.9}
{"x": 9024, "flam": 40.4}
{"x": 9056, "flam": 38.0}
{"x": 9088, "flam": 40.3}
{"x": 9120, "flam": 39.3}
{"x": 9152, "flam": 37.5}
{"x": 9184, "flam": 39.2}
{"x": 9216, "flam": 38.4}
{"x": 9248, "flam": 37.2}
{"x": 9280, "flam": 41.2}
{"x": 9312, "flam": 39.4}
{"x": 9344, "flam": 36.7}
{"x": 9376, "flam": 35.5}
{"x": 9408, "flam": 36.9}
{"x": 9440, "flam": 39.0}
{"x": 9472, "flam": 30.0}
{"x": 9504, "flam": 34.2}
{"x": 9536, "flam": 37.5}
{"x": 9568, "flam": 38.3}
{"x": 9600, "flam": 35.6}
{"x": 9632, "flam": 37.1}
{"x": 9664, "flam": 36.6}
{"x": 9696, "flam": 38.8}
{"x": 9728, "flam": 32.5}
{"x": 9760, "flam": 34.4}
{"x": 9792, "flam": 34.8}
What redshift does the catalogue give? 0.15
